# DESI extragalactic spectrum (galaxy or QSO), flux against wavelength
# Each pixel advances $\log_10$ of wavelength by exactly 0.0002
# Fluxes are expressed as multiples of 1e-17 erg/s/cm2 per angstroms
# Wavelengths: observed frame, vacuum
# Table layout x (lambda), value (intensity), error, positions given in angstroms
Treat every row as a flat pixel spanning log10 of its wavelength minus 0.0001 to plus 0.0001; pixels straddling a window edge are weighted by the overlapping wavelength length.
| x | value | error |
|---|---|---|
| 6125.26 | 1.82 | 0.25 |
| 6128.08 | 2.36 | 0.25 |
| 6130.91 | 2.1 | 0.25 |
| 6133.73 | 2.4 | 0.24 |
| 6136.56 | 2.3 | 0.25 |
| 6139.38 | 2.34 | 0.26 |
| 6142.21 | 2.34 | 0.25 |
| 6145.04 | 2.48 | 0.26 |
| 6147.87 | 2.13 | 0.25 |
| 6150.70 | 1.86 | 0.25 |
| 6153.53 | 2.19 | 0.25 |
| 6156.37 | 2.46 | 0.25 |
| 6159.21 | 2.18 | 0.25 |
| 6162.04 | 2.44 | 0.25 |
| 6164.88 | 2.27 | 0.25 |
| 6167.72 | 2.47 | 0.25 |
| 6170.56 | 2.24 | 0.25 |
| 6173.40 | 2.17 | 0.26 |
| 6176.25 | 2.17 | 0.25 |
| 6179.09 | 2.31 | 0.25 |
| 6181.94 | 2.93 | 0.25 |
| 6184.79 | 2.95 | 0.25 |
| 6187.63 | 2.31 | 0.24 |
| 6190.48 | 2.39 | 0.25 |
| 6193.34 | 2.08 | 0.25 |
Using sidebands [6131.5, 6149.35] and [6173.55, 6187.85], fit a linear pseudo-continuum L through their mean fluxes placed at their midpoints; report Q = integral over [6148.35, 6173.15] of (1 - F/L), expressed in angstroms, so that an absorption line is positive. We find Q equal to 1.7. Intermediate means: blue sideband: 2.32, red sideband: 2.52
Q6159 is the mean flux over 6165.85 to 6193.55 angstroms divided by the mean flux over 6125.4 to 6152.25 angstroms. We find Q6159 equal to 1.08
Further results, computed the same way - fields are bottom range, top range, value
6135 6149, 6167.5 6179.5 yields 0.97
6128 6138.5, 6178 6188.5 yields 1.16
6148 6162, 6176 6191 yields 1.16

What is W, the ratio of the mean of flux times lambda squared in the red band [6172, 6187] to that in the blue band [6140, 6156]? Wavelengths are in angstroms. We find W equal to 1.1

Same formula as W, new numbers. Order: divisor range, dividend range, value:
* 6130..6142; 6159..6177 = 1.01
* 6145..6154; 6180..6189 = 1.30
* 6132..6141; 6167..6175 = 0.98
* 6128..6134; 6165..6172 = 1.05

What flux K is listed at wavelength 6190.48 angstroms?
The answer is 2.39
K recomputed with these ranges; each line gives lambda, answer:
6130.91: 2.1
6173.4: 2.17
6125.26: 1.82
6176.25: 2.17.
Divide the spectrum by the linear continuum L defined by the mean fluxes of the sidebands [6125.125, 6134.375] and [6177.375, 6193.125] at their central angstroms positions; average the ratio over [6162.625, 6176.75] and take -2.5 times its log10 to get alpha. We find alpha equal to 0.073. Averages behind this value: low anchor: 2.2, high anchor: 2.53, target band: 2.28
